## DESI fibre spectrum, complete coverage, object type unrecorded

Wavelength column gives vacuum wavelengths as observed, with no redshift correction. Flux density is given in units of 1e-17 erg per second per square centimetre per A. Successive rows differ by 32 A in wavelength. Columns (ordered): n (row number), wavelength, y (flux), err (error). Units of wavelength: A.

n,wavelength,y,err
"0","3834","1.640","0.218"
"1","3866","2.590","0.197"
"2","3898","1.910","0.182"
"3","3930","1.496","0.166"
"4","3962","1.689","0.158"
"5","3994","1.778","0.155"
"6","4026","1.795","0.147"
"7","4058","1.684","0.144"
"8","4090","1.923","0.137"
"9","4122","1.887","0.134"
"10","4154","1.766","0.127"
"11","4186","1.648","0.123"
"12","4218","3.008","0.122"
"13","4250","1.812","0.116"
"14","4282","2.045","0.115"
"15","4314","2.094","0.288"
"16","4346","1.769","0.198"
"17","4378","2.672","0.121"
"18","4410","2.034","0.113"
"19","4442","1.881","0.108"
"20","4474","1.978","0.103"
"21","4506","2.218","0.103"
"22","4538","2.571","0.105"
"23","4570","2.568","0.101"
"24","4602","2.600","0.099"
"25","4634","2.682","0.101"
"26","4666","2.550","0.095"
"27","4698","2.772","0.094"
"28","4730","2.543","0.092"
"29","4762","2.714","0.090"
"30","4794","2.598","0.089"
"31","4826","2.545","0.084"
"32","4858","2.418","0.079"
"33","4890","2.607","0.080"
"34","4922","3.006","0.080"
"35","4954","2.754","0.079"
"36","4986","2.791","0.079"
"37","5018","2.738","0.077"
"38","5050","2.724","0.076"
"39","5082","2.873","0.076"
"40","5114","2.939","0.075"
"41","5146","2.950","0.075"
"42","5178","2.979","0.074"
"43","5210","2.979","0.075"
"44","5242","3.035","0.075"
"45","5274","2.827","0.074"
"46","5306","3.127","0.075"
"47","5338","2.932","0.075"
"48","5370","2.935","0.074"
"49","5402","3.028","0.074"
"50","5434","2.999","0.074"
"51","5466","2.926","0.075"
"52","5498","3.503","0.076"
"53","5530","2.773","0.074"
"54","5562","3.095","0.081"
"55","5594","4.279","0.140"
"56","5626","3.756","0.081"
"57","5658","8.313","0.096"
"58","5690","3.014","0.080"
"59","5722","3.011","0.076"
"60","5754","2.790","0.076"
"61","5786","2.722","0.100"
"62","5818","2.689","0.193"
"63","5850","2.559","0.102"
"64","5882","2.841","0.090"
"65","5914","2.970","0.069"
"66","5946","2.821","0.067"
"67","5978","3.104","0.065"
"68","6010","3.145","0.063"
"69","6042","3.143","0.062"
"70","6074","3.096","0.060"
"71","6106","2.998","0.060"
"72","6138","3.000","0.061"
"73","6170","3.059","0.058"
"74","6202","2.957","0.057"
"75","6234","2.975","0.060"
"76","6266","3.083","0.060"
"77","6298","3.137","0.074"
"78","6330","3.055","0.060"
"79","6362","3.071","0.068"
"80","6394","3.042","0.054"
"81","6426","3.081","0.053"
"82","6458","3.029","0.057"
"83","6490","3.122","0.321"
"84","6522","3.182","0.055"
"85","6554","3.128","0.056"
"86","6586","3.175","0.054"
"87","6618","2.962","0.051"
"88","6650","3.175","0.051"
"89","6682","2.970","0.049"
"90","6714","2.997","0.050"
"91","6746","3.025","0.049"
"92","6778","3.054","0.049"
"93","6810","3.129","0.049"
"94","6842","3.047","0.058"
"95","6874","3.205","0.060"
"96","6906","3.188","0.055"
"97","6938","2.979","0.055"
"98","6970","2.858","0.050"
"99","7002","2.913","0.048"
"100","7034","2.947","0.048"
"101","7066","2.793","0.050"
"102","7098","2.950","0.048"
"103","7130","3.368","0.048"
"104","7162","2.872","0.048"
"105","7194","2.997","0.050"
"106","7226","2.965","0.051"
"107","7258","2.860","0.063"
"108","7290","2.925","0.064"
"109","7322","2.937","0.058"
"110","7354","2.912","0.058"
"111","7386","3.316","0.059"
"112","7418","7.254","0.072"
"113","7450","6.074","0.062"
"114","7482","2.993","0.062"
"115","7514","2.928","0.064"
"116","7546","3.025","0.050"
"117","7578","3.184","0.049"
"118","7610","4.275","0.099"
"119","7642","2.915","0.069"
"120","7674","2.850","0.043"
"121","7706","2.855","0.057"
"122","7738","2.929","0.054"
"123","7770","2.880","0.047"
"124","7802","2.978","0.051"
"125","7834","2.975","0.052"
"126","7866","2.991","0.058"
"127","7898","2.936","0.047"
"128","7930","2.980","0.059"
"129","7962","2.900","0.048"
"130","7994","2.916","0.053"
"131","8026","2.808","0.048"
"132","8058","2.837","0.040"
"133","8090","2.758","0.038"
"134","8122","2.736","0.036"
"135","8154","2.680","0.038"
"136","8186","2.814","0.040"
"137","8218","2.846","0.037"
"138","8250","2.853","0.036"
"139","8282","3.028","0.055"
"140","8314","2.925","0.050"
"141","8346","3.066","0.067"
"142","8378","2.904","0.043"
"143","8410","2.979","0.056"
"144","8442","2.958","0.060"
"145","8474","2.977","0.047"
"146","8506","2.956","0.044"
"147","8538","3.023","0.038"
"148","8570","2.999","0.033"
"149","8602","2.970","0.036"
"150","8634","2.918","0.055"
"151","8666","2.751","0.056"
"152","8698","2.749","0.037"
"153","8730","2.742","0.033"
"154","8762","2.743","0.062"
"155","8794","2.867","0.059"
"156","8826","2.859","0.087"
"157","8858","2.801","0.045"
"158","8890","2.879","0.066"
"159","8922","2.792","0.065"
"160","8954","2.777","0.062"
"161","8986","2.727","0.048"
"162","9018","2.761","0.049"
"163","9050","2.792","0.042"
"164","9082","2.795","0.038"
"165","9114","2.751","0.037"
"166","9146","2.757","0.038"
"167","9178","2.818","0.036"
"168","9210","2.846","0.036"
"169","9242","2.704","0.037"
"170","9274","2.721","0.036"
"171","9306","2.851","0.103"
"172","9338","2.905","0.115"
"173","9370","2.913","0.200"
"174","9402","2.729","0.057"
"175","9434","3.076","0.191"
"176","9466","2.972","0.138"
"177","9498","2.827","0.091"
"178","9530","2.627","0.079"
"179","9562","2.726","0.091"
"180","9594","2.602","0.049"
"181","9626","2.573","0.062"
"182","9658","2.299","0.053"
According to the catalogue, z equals 0.13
